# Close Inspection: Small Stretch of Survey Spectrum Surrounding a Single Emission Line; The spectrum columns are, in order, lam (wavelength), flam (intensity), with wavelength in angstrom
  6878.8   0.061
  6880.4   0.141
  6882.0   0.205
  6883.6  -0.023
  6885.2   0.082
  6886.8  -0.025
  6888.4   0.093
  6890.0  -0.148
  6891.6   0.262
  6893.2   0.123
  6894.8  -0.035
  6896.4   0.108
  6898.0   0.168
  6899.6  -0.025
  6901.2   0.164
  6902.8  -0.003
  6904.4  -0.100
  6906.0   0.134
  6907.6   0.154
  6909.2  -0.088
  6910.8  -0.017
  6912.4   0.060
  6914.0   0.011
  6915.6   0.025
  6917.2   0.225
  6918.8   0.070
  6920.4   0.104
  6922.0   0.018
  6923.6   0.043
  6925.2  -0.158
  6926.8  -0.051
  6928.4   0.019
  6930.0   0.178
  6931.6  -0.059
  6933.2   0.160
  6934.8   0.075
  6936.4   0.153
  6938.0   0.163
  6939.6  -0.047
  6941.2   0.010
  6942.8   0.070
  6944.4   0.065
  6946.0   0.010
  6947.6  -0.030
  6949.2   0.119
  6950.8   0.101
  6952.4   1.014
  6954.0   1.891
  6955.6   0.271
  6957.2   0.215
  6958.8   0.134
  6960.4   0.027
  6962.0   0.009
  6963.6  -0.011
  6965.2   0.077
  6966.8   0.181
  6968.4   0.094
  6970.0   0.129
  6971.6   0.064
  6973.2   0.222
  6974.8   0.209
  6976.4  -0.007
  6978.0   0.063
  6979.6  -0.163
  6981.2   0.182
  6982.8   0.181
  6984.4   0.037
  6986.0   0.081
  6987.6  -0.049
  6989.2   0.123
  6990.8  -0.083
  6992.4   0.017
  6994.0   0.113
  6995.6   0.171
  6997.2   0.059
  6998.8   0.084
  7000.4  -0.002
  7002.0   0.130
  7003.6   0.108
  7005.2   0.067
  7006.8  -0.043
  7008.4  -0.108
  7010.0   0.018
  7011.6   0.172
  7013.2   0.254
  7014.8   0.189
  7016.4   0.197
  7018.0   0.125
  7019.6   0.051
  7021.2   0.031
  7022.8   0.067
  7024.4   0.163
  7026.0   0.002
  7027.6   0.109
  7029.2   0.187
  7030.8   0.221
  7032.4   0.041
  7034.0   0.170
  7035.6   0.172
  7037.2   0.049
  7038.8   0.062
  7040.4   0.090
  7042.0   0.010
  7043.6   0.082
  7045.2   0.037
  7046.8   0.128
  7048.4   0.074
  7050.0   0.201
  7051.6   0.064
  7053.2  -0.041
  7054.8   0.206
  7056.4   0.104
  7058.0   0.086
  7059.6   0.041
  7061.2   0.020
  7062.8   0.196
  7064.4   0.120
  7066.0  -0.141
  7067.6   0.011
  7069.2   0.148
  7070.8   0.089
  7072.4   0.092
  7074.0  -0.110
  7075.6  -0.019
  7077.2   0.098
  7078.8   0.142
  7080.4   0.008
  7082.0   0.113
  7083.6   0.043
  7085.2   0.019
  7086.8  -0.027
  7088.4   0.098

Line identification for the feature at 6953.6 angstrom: H-alpha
